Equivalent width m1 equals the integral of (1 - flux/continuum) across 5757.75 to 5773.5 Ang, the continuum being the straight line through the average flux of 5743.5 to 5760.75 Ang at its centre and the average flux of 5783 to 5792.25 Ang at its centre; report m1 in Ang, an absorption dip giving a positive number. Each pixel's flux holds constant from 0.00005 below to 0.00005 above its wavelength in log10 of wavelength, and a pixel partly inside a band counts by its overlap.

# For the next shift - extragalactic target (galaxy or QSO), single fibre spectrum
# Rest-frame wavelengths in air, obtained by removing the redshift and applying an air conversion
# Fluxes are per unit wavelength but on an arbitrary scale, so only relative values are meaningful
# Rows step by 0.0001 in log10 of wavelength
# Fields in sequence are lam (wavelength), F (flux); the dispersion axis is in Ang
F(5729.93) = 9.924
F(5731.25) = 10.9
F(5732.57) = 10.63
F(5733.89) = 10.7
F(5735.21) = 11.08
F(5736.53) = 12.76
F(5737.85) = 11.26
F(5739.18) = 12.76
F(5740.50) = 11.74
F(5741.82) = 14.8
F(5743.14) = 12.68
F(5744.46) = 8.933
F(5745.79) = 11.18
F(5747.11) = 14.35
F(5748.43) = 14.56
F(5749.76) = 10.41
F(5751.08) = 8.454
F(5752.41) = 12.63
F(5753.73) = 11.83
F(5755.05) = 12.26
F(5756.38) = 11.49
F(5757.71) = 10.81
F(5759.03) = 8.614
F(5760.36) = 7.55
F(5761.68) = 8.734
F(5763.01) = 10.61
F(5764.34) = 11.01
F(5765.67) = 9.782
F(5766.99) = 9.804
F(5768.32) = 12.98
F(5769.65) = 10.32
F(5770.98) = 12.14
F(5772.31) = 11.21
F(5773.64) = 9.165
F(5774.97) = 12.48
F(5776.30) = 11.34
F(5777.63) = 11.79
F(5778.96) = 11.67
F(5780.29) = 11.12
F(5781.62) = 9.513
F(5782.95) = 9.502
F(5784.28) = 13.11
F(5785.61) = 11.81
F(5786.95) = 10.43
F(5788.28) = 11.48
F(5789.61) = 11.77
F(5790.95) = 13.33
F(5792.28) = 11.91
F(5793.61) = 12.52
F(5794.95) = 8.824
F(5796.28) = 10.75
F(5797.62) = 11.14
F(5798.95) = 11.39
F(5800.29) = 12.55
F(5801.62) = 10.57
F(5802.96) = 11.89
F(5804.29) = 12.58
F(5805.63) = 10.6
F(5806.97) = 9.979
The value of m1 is 1.57 Ang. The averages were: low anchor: 11.1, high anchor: 11.8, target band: 10.2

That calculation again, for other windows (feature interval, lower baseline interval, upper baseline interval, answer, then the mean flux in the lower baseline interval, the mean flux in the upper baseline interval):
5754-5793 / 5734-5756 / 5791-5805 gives 2.43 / 11.9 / 11.5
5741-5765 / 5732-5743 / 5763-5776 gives 0.75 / 12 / 11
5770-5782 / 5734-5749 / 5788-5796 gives 0.66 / 12.3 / 11.6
